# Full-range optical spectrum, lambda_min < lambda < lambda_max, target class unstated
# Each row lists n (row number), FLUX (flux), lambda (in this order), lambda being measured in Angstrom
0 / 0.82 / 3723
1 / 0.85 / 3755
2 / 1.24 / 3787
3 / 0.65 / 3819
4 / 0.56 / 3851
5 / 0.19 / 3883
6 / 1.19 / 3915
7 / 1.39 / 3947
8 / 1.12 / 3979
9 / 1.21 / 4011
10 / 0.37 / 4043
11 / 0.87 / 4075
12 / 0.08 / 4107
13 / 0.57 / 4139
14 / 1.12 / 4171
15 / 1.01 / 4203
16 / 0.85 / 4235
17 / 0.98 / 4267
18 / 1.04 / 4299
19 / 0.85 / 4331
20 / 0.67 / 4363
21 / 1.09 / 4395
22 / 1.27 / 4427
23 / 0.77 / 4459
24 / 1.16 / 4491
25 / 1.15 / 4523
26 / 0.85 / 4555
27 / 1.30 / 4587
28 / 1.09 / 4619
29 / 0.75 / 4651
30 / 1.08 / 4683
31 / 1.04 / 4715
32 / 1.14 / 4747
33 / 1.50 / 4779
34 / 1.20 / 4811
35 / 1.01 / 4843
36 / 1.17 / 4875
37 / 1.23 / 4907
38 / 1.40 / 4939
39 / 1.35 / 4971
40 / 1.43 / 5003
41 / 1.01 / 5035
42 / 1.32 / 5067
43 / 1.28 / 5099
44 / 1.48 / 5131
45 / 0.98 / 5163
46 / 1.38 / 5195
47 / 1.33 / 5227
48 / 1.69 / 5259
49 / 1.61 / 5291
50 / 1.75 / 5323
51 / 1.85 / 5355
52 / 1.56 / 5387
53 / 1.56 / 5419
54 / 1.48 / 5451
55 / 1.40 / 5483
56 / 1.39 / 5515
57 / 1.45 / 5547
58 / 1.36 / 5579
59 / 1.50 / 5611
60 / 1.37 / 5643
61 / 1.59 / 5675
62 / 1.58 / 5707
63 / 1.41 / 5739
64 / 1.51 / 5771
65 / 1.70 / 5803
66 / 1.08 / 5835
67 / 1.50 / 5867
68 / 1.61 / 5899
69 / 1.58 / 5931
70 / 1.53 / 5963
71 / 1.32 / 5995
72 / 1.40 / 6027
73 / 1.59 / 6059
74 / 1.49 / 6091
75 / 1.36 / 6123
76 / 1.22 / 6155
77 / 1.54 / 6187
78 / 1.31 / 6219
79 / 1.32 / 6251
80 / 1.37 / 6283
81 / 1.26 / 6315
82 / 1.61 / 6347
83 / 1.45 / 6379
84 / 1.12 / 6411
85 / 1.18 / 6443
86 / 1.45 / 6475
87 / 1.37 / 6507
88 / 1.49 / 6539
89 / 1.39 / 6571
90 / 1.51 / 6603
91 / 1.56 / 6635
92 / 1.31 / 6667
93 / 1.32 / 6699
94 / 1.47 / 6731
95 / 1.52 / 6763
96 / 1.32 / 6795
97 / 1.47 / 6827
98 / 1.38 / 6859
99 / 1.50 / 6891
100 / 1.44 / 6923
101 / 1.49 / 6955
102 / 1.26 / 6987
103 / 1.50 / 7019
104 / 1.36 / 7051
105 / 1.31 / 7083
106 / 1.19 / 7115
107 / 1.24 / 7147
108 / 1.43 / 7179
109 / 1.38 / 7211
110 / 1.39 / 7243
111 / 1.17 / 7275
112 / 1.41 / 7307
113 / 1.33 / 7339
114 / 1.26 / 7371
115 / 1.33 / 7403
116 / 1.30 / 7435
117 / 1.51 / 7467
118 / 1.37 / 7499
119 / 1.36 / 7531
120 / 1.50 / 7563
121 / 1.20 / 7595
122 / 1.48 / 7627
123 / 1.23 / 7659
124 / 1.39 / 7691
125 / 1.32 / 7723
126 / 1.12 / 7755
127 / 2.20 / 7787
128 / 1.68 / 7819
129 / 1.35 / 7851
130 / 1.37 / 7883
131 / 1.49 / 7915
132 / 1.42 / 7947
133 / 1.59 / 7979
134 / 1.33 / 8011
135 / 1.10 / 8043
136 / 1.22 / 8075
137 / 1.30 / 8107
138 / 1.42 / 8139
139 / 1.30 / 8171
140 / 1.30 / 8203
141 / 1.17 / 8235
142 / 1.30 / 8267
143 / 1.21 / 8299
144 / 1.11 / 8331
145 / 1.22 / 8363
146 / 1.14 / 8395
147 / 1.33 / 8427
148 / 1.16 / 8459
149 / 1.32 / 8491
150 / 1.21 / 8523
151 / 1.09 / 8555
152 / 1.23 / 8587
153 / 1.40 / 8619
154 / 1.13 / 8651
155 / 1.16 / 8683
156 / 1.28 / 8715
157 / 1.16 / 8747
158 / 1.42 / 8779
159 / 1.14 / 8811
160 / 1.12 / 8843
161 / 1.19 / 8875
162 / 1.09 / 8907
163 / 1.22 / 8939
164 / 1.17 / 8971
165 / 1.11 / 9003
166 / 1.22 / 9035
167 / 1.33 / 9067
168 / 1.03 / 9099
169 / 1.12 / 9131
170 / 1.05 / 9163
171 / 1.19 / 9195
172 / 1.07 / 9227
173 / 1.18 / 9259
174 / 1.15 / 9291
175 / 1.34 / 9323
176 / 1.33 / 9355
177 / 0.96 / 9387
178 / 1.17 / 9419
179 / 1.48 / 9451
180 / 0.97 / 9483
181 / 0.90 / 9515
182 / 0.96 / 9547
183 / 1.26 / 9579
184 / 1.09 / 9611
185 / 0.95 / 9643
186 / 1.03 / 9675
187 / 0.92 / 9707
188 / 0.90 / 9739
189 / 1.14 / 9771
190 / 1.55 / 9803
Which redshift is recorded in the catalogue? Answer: 0.19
